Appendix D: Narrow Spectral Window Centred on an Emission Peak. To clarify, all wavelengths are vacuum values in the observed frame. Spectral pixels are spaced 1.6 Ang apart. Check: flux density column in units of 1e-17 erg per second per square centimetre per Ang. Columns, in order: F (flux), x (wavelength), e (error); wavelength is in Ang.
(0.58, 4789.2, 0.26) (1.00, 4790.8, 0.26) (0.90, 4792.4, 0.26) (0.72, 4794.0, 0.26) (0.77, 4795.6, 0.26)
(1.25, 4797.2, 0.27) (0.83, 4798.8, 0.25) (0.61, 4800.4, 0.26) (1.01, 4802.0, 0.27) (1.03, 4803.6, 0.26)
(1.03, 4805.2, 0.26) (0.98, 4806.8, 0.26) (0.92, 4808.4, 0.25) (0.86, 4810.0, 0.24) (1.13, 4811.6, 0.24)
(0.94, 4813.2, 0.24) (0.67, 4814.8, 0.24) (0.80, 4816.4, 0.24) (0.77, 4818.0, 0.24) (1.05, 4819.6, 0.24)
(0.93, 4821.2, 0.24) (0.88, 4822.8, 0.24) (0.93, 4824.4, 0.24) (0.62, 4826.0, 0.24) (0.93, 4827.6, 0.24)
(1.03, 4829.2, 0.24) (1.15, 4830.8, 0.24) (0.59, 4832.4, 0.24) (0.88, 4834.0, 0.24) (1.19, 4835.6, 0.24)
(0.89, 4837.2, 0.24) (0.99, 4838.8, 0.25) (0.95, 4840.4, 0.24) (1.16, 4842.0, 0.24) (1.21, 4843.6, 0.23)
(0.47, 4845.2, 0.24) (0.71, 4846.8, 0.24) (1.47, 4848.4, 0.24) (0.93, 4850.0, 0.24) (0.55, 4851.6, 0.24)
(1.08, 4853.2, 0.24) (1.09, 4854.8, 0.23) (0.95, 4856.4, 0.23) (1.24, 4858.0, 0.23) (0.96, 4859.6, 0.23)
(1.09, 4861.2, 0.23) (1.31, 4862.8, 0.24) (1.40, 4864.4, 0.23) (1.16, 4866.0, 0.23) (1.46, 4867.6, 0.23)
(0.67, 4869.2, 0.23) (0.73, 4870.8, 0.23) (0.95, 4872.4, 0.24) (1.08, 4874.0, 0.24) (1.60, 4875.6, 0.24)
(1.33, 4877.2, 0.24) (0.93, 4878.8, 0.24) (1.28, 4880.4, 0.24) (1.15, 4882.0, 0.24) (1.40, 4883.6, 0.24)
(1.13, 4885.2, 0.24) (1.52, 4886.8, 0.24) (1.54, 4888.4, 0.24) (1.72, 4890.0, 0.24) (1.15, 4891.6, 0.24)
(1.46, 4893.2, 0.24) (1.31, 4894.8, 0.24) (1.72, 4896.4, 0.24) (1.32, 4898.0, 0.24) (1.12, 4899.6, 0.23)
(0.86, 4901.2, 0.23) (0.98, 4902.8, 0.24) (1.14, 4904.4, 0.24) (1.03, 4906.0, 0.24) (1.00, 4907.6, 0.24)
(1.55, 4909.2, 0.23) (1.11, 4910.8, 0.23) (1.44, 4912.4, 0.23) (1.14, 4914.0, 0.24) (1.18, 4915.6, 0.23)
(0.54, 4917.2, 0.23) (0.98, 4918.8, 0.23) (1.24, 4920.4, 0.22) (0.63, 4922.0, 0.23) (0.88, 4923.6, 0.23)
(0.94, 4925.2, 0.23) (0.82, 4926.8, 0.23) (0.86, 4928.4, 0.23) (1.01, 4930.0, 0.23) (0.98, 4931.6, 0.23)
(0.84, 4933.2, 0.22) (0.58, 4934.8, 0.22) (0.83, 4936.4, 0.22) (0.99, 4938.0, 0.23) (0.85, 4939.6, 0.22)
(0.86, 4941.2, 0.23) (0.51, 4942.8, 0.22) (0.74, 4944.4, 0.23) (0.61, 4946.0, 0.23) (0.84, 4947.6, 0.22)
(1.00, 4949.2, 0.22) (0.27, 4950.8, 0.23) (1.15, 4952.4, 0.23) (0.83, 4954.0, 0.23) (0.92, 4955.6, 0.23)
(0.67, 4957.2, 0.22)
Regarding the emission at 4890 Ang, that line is C III]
